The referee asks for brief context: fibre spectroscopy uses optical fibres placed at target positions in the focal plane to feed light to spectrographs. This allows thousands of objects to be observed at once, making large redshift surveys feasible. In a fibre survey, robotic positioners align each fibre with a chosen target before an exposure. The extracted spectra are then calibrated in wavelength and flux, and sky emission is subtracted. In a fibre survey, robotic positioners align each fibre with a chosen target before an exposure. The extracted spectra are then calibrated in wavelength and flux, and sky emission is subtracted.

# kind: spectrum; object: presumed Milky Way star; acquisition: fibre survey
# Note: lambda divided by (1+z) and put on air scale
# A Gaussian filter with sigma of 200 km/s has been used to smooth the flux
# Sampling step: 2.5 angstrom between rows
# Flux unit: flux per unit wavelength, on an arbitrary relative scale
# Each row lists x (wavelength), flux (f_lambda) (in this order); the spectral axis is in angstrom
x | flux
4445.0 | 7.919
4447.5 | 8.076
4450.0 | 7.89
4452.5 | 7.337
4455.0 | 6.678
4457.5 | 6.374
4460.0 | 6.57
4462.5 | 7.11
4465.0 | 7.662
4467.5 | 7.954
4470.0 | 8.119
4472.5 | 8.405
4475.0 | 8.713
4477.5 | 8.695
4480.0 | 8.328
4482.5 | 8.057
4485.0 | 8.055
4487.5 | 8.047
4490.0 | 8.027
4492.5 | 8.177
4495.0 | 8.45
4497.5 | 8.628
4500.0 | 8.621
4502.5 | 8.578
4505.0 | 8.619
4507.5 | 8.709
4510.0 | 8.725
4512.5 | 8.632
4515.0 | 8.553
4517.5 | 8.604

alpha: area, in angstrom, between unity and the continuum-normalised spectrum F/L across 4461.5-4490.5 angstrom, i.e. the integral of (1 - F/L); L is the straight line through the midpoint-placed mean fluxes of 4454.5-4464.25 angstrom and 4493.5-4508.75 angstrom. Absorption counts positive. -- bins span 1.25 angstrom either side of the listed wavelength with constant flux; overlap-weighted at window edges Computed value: -2.5 angstrom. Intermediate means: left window 6.73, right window 8.59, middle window 8.11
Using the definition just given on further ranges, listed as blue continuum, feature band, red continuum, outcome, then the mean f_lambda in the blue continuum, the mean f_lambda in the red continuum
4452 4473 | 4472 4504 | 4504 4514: -1.26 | 7.32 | 8.67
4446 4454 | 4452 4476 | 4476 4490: 1.41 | 7.74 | 8.23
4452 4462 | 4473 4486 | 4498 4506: -1.23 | 6.72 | 8.61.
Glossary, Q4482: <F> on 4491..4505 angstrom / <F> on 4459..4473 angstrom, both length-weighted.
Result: 1.12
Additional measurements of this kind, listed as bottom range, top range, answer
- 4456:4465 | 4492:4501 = 1.24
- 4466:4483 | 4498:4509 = 1.04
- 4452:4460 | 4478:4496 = 1.22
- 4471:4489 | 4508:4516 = 1.04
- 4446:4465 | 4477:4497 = 1.14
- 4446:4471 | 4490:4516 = 1.16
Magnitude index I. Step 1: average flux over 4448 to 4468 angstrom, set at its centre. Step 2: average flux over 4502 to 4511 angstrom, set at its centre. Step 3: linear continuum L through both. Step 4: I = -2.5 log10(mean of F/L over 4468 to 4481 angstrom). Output -0.10 mag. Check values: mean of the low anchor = 7.2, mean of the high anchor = 8.66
